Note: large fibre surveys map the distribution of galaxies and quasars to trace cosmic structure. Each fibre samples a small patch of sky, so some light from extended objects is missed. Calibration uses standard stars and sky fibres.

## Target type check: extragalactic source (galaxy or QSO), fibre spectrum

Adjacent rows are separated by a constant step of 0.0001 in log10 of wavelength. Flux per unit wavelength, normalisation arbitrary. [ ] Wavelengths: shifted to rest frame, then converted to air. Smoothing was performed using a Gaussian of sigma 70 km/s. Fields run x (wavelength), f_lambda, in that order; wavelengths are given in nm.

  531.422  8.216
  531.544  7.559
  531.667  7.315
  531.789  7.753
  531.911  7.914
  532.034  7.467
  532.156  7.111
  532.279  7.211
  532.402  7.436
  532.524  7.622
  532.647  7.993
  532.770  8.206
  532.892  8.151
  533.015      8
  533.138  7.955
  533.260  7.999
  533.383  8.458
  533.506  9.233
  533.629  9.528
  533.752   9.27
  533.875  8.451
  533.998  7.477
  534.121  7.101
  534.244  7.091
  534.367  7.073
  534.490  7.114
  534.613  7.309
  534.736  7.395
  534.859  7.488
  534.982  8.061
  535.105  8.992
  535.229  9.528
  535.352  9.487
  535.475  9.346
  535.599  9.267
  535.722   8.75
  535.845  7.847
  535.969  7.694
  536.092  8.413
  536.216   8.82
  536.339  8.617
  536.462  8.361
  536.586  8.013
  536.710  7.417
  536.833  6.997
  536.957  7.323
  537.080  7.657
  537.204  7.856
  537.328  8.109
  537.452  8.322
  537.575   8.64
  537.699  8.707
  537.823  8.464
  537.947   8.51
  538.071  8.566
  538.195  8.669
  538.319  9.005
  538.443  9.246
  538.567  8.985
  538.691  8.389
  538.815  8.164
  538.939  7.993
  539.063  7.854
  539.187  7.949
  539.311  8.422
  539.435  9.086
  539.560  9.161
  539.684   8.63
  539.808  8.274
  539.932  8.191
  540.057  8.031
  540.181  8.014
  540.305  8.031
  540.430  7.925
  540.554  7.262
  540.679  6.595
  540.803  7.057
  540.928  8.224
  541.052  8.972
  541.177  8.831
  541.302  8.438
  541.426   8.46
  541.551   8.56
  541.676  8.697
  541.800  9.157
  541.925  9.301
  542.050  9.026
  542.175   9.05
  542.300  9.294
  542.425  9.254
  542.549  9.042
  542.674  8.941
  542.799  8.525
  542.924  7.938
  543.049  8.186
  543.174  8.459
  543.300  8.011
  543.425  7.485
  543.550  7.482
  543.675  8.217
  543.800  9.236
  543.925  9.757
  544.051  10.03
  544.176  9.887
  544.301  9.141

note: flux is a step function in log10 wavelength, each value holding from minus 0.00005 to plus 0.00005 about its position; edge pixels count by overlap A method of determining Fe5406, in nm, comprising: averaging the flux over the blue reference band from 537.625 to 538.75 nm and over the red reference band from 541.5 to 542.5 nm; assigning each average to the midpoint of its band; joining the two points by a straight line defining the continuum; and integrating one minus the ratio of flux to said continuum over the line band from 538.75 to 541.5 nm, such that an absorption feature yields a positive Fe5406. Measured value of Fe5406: 0.22 nm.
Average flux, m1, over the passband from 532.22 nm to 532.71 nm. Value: 7.56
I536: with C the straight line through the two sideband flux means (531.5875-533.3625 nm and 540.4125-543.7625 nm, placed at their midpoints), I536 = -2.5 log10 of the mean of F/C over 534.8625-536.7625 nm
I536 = -0.08 mag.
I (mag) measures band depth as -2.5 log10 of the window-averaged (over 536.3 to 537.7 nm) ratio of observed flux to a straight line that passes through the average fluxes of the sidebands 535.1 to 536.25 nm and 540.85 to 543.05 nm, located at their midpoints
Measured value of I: 0.11 mag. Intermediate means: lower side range 8.8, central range 7.96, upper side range 8.78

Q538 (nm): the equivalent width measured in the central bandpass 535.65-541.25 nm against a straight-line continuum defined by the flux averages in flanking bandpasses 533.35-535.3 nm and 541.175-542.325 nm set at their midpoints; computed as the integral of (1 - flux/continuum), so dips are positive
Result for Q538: 0.19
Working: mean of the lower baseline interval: 8.1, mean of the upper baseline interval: 8.87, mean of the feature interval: 8.23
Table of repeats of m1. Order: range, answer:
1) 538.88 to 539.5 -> 8.26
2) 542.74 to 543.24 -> 8.26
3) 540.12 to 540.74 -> 7.56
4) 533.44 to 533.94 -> 9.09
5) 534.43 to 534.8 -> 7.28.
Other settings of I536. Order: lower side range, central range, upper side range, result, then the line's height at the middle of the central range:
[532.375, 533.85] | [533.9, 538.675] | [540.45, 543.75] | 0.021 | 8.37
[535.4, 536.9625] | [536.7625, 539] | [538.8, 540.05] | 0.001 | 8.32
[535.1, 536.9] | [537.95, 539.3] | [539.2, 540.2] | -0.001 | 8.47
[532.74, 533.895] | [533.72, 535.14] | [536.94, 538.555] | 0.111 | 8.51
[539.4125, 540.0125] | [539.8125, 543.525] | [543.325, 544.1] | 0.034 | 8.63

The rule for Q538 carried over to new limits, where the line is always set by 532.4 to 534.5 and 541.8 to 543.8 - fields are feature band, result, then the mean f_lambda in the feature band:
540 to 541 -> 0.09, 7.66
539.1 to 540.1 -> -0.01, 8.46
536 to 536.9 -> 0.02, 8.08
